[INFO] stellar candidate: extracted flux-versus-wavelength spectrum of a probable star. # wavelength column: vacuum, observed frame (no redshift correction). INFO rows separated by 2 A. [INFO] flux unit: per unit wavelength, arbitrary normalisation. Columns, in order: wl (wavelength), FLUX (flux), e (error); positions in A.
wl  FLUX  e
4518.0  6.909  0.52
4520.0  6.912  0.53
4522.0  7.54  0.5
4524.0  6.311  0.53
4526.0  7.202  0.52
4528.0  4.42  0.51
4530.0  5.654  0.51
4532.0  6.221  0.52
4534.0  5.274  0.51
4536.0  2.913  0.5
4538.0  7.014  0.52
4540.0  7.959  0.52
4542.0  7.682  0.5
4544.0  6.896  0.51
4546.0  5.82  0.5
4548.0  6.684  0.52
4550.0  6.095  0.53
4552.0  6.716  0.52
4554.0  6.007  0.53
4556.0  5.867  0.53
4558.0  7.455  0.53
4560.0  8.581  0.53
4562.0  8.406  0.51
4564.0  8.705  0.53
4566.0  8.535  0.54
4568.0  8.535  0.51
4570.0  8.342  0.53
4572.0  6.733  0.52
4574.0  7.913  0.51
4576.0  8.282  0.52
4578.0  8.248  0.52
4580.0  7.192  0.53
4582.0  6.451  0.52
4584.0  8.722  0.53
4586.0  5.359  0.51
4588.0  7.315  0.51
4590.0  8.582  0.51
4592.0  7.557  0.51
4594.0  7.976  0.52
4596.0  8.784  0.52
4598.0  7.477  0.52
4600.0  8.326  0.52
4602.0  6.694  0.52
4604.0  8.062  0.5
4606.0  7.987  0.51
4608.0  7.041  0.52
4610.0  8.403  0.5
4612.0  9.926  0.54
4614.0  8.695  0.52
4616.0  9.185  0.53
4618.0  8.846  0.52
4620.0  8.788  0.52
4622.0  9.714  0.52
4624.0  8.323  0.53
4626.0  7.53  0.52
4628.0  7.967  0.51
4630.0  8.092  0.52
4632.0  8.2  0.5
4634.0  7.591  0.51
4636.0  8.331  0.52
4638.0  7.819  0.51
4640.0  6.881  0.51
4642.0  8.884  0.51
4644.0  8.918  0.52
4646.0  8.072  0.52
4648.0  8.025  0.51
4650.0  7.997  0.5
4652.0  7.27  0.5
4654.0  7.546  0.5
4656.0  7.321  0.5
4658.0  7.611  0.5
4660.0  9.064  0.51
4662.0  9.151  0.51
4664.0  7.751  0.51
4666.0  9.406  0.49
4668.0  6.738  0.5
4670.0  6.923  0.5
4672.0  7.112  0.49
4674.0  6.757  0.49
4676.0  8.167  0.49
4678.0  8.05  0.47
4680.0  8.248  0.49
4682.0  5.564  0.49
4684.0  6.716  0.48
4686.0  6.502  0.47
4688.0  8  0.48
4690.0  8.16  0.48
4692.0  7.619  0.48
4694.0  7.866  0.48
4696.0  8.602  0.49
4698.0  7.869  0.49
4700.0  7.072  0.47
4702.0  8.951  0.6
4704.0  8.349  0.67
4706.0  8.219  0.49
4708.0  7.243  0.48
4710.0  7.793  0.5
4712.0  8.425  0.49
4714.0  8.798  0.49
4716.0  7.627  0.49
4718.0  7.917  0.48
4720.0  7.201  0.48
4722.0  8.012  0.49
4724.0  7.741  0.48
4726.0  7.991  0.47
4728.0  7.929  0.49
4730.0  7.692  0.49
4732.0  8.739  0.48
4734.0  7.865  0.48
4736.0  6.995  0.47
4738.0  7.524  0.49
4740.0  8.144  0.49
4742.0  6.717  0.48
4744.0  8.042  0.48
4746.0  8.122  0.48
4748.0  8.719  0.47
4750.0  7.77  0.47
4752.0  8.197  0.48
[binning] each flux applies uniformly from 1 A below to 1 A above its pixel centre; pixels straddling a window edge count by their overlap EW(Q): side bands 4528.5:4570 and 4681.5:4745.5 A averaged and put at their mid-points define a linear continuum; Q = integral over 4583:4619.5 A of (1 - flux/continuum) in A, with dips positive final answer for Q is -4.7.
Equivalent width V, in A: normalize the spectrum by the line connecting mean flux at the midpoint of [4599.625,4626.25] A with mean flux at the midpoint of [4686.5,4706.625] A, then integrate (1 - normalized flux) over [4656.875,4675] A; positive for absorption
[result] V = 0.76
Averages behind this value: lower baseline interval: 8.42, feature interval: 7.83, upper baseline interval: 8.03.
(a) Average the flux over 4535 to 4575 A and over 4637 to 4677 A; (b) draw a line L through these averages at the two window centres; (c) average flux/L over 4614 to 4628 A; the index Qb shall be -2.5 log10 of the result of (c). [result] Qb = -0.14 mag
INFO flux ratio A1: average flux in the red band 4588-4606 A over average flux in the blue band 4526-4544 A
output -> 1.31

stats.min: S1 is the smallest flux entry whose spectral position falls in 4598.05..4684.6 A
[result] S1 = 5.564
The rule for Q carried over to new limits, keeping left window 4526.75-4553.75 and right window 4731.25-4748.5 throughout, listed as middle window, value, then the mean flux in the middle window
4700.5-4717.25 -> -1.3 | 8.14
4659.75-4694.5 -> -1.6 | 7.62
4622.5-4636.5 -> -2.4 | 8.05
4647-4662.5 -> -1.9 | 7.96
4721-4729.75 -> -0.2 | 7.9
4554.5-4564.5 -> -2.2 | 7.67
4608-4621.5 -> -4.2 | 8.86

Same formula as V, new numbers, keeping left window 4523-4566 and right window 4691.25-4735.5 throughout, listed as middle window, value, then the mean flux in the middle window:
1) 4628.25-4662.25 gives -2.74 A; 8.02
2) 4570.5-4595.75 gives -2.40 A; 7.58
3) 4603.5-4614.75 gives -1.93 A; 8.36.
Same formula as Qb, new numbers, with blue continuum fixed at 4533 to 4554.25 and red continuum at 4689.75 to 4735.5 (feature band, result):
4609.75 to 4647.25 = -0.182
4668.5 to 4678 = 0.041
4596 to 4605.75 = -0.138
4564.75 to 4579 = -0.227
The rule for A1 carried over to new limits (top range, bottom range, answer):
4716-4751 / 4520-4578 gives 1.13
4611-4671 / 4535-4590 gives 1.14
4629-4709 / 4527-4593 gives 1.11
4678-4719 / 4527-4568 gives 1.16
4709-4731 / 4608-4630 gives 0.92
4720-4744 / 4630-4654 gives 0.97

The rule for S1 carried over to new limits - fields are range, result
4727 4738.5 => 6.995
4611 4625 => 8.323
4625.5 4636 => 7.53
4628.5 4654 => 6.881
